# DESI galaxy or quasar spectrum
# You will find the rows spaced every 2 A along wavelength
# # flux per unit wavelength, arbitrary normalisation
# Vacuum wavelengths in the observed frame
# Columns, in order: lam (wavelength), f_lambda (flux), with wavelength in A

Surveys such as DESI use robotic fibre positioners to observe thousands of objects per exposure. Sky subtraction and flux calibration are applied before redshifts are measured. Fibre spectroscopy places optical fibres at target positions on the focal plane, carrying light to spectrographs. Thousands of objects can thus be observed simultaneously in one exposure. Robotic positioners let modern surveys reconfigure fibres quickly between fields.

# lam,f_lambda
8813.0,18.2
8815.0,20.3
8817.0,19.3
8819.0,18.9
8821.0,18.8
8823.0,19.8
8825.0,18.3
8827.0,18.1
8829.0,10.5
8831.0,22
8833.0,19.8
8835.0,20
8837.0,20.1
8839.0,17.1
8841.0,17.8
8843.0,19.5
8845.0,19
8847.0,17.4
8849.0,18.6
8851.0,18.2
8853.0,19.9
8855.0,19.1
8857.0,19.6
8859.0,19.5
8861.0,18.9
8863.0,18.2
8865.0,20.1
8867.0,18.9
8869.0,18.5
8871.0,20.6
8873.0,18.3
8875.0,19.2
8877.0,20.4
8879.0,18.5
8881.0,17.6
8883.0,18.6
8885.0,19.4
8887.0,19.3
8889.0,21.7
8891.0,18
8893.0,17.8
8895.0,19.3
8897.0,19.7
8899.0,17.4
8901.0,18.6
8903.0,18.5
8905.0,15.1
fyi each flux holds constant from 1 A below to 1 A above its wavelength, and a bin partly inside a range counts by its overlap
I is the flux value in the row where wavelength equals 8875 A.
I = 19.2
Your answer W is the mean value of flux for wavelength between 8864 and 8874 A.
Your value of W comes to 19.3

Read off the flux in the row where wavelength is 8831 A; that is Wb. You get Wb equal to 22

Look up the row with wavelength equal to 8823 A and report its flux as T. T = 19.8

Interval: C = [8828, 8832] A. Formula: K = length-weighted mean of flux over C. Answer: 16.2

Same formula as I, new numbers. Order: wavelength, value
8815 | 20.3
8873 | 18.3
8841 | 17.8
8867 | 18.9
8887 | 19.3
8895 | 19.3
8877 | 20.4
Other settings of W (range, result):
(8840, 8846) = 18.8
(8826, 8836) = 18.1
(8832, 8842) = 19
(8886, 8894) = 19.2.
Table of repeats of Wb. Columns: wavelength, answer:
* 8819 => 18.9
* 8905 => 15.1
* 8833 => 19.8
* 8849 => 18.6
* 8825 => 18.3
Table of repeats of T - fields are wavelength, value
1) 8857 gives 19.6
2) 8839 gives 17.1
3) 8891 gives 18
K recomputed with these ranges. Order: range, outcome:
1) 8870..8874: 19.5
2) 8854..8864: 19.1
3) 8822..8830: 16.7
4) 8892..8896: 18.6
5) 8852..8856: 19.5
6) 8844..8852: 18.3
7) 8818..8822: 18.9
